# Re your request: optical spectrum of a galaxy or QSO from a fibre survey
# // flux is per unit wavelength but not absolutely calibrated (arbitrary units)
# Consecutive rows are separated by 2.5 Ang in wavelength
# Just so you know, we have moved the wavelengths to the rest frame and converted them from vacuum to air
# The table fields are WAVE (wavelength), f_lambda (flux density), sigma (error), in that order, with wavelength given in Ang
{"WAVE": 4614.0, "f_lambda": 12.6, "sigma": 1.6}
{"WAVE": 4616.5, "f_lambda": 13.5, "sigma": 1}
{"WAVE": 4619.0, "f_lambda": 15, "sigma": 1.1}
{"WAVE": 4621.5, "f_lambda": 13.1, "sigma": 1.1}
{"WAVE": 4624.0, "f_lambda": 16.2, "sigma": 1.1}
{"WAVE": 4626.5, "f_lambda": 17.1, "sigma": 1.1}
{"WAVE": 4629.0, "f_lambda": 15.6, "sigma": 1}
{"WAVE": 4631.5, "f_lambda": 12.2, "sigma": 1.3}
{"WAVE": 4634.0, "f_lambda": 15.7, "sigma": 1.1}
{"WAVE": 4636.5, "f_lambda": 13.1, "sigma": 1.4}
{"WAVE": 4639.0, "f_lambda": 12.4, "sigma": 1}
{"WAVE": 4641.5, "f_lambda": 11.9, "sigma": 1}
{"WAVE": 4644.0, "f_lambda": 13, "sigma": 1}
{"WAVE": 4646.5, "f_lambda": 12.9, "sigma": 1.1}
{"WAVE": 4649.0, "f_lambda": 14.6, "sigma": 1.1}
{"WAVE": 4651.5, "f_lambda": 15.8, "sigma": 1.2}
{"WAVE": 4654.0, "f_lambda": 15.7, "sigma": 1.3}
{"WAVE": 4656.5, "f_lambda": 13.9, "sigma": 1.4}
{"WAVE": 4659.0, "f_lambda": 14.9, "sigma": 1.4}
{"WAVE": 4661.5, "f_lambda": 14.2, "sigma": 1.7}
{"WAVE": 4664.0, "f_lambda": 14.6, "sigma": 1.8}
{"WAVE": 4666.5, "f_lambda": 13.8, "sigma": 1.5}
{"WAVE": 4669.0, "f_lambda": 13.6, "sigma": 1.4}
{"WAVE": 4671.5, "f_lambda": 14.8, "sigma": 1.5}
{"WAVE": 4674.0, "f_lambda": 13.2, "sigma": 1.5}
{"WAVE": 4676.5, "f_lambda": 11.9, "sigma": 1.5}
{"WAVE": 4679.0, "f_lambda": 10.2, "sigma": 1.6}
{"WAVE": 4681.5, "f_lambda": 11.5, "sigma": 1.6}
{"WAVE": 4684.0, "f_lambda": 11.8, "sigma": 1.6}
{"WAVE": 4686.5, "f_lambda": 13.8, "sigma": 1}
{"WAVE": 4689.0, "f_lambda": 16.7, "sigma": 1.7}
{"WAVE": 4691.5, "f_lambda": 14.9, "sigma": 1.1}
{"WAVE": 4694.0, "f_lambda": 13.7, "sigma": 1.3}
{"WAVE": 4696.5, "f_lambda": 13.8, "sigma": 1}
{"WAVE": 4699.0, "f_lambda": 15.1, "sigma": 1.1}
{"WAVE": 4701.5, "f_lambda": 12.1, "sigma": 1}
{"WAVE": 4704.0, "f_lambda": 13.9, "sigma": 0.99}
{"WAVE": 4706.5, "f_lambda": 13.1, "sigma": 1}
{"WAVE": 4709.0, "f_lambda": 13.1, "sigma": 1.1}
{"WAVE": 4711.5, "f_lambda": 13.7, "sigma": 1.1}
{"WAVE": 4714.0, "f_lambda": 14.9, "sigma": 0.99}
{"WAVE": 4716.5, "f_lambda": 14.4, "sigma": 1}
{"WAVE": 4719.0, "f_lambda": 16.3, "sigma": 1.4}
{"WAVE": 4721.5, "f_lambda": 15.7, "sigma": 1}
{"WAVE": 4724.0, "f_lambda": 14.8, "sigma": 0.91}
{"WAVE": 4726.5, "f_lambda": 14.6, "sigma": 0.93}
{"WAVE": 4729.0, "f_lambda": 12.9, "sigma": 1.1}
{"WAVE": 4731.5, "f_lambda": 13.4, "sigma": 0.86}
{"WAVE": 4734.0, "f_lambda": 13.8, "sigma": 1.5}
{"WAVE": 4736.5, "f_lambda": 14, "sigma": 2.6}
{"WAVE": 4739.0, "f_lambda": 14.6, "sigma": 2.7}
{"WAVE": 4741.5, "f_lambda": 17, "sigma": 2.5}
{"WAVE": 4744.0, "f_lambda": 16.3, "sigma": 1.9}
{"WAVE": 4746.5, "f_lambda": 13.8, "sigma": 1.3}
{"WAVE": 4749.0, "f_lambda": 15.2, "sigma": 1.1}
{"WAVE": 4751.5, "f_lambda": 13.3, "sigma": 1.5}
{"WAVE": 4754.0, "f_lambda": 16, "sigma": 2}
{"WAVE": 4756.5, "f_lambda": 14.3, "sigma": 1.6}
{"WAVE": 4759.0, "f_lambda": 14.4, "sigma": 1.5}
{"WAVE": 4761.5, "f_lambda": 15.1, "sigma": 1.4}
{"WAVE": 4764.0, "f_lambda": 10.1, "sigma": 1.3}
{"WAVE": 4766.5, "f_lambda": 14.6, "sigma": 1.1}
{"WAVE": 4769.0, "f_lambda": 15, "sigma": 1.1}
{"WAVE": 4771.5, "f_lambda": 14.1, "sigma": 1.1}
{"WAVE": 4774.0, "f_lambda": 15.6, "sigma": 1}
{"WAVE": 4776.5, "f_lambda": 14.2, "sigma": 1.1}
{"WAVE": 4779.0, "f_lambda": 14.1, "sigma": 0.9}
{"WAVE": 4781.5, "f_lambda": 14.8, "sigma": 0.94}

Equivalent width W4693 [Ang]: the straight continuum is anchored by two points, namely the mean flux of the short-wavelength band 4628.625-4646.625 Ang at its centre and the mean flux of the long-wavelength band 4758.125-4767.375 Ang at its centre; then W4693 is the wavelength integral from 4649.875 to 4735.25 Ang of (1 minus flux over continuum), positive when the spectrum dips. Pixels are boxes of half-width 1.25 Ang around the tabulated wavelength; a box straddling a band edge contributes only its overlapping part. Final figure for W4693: -3.9 Ang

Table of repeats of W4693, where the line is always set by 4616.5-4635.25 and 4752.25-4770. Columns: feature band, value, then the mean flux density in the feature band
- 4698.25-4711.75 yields 1.0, 13.4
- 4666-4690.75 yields 2.5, 13.1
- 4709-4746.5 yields -0.8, 14.7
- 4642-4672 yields 1.0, 14.2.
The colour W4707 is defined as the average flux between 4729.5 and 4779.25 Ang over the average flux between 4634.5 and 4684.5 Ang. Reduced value 1.07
